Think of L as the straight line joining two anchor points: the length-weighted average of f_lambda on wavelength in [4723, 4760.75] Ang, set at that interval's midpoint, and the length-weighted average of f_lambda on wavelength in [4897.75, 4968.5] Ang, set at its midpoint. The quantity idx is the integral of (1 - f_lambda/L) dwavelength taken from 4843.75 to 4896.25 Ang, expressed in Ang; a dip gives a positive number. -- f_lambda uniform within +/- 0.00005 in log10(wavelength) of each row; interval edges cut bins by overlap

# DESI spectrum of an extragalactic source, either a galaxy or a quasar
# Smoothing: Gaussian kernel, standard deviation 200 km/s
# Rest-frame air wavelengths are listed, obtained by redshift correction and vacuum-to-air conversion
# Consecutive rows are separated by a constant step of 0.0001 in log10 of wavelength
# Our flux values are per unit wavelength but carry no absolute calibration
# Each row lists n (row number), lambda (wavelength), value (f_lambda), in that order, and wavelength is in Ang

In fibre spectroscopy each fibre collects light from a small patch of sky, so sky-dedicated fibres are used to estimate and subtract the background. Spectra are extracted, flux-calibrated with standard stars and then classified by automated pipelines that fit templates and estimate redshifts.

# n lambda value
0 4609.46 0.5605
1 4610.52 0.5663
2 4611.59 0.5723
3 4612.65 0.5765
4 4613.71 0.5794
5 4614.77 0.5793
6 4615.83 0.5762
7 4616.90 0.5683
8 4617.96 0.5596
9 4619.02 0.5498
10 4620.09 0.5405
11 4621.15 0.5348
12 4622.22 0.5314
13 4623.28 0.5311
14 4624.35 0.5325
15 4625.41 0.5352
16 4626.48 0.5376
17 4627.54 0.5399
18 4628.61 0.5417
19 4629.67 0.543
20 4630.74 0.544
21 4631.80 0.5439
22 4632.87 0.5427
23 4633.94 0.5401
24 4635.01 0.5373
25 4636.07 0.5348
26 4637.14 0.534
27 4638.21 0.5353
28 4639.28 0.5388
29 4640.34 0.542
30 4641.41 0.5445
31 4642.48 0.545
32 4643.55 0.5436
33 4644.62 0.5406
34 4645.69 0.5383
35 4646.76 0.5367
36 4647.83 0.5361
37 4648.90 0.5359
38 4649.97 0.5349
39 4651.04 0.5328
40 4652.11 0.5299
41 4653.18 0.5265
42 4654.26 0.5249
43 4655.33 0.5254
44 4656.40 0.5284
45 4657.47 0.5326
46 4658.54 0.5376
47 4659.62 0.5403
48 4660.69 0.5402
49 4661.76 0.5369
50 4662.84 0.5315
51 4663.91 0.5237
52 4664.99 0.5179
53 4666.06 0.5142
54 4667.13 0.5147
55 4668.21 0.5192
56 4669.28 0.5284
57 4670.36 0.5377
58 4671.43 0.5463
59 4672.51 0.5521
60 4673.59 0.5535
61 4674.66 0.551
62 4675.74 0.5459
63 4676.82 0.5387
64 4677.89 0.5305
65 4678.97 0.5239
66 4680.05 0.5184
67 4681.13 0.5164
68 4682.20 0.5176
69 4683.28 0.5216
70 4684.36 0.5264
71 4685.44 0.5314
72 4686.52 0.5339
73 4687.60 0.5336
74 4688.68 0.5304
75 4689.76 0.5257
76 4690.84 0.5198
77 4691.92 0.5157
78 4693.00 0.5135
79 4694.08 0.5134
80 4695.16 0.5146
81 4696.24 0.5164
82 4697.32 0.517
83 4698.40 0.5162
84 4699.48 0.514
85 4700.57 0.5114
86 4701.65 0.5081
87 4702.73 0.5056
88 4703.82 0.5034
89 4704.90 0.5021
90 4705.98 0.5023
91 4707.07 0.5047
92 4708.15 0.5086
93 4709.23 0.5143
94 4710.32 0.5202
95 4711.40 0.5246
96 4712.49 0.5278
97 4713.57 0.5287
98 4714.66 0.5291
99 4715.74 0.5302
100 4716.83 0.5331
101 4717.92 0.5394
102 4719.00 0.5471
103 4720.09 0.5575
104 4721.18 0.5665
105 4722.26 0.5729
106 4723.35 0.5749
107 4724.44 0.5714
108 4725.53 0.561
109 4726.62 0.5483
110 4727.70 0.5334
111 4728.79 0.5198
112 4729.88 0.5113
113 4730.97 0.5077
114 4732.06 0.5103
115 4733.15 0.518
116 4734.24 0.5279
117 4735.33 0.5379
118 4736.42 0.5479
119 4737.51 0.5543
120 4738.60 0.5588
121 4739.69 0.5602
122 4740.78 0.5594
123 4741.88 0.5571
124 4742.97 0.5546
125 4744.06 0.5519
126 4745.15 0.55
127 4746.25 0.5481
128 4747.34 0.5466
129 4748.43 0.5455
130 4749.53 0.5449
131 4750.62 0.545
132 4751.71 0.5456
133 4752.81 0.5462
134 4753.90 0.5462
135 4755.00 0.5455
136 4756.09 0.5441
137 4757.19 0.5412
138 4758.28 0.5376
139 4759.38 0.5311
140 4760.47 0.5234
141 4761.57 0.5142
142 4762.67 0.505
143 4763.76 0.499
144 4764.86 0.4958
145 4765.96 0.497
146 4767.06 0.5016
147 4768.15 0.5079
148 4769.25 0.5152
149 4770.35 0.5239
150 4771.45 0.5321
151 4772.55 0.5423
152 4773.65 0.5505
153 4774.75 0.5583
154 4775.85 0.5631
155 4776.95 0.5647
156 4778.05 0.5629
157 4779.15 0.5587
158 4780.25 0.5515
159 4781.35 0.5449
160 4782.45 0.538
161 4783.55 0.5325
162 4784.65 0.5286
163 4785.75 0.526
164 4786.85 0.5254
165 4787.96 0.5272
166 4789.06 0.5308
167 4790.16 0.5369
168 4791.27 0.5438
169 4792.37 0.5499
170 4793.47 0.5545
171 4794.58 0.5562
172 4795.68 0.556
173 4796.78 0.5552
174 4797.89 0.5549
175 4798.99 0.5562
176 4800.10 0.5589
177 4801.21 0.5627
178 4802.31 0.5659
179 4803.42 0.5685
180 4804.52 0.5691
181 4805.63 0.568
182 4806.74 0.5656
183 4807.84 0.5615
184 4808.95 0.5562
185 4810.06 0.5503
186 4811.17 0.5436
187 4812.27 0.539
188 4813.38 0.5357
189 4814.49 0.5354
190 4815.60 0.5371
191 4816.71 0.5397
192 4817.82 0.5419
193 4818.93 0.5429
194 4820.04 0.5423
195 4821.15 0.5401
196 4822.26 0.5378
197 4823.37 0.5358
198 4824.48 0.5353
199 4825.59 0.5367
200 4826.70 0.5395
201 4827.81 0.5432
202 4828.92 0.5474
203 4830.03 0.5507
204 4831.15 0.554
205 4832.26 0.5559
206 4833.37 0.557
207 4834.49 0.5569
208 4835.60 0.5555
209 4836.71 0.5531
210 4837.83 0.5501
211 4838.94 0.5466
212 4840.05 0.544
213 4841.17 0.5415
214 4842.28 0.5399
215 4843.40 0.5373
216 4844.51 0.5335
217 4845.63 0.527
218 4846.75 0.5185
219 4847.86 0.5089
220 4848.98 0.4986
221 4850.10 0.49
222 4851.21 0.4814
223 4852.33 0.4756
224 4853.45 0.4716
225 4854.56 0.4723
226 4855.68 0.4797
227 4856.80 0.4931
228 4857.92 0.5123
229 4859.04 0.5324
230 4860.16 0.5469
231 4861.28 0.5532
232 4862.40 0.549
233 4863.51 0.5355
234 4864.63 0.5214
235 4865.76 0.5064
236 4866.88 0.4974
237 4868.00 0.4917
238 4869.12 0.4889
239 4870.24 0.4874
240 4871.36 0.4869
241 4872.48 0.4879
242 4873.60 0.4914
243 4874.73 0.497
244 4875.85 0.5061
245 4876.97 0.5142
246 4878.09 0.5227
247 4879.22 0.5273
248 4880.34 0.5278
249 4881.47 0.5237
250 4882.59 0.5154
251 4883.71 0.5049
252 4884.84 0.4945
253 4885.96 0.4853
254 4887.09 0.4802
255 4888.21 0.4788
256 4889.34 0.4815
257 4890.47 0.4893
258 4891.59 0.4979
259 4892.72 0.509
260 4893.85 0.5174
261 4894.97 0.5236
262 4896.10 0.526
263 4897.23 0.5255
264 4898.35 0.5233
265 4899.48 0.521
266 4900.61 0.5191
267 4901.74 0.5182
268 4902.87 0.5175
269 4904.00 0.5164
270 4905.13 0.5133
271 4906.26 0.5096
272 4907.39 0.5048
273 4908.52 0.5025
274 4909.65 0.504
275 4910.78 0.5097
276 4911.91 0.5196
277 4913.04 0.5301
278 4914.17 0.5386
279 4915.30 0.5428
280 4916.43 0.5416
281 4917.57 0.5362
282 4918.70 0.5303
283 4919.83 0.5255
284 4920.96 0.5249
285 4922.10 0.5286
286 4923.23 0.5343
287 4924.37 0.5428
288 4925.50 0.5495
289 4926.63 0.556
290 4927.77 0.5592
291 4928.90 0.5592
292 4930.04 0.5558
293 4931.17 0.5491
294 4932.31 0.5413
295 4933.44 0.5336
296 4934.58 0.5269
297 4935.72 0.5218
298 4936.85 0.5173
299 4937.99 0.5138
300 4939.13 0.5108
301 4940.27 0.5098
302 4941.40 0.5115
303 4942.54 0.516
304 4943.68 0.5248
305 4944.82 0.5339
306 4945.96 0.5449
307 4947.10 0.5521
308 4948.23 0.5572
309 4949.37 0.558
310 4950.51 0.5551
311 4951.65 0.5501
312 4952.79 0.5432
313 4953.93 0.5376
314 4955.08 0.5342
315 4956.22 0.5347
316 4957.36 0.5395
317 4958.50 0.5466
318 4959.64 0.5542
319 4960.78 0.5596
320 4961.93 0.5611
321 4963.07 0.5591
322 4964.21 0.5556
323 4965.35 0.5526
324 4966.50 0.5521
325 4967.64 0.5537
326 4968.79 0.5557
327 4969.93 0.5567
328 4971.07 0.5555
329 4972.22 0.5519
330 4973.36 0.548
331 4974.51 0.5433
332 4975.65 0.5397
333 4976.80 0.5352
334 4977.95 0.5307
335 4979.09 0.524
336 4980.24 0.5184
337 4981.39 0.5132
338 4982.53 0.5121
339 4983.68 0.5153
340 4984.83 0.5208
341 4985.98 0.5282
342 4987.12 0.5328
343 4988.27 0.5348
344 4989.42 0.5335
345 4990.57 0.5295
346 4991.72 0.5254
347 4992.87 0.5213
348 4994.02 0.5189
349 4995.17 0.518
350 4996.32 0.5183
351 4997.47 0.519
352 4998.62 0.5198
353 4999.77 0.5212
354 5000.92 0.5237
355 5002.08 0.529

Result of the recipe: 3.1 Ang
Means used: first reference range 0.543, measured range 0.506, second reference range 0.535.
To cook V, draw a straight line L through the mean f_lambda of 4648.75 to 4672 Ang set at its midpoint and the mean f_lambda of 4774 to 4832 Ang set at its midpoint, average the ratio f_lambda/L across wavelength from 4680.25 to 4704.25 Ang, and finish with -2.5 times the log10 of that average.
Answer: 0.03 mag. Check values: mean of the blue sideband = 0.53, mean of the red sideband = 0.548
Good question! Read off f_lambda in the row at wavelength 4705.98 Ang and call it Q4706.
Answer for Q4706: 0.5023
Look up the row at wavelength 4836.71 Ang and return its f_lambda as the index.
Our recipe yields 0.5531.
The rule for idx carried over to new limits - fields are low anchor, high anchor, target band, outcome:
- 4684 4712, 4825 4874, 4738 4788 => -1.88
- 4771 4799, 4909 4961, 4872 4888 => 1.03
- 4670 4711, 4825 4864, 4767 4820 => -1.98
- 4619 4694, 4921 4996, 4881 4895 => 0.98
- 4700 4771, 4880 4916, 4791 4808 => -1.14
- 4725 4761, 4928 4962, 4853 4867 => 0.66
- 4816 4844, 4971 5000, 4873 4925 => 2.14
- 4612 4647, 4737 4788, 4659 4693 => 0.82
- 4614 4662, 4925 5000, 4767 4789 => 0.02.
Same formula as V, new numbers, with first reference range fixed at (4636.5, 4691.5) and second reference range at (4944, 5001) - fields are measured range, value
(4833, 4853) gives 0.02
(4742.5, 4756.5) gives -0.03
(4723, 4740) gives -0.01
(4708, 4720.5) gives 0.01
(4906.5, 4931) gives 0.01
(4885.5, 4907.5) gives 0.06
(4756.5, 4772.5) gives 0.04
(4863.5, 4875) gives 0.08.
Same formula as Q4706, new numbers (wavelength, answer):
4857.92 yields 0.5123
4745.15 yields 0.55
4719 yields 0.5471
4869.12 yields 0.4889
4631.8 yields 0.5439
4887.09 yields 0.4802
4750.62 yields 0.545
